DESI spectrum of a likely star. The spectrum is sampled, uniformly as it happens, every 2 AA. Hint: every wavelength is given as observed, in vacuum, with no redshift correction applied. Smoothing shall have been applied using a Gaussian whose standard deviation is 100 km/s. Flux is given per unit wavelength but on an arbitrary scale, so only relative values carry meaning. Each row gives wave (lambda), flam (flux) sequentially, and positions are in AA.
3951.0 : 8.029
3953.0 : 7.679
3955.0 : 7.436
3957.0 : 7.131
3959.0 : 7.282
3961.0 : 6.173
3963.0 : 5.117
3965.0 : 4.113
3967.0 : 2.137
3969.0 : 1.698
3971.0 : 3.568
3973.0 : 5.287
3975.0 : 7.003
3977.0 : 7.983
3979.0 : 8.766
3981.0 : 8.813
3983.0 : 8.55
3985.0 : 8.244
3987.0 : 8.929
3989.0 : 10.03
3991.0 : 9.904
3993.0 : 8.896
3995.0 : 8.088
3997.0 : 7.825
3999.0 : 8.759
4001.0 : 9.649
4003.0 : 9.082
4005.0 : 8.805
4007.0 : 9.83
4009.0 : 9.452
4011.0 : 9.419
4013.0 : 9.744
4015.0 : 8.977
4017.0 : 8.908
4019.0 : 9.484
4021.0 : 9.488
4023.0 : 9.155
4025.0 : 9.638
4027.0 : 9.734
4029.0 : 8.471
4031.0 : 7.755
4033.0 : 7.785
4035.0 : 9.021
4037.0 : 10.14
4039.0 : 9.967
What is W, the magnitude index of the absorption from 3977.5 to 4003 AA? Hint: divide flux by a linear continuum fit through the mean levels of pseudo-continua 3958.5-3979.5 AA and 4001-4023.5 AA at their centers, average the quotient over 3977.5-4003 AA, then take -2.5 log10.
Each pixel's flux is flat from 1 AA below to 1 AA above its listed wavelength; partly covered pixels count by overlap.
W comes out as -0.227 mag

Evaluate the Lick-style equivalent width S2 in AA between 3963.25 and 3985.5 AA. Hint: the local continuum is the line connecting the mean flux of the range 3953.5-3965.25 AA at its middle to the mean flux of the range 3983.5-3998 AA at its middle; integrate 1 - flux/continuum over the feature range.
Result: 5.2 AA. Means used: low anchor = 6.41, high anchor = 8.83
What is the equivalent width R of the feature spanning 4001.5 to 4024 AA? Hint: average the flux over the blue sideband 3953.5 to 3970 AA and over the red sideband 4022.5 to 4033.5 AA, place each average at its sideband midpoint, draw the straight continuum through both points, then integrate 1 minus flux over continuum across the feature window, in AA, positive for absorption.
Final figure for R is -3.87 AA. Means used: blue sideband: 5.21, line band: 9.31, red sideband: 8.78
